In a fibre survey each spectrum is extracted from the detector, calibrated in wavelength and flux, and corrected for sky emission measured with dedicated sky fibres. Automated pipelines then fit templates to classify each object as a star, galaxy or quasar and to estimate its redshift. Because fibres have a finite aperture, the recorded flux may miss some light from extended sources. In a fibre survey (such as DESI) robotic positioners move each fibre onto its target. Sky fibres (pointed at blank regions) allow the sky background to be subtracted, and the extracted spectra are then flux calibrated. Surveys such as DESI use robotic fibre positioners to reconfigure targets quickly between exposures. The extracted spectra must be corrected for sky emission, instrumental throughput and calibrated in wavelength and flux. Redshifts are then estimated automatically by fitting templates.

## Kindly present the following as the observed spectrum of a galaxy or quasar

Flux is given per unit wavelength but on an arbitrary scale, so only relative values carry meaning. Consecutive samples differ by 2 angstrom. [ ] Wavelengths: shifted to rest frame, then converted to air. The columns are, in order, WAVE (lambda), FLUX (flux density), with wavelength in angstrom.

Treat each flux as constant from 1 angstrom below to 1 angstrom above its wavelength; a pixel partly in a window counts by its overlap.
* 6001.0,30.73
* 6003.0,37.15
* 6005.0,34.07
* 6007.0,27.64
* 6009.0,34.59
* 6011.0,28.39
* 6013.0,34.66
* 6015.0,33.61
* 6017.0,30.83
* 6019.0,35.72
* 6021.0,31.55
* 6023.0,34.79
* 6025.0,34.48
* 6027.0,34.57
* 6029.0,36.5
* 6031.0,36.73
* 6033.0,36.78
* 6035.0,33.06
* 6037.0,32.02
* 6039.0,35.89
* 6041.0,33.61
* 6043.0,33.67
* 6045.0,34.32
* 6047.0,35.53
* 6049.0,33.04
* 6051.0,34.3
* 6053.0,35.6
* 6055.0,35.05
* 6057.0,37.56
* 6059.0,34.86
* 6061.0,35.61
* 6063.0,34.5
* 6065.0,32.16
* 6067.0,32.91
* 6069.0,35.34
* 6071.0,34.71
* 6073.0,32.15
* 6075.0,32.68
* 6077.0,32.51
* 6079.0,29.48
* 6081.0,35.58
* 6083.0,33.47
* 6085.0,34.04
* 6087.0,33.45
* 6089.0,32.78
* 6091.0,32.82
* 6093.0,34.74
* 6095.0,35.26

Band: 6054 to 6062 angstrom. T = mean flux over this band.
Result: 35.8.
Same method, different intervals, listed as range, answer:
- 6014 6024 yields 33.3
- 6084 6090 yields 33.4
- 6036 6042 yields 33.8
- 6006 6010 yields 31.1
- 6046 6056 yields 34.7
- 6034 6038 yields 32.5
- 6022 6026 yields 34.6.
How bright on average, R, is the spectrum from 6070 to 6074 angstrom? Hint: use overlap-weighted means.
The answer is 33.4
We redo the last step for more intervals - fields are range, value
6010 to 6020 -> 32.6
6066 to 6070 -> 34.1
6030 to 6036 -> 35.5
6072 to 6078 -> 32.4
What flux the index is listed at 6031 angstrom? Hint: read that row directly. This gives 36.73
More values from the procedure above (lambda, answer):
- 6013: 34.66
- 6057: 37.56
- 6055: 35.05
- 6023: 34.79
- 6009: 34.59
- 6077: 32.51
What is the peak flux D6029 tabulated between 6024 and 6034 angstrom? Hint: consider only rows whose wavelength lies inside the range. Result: 36.78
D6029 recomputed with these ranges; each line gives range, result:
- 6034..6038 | 33.06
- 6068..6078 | 35.34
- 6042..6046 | 34.32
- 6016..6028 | 35.72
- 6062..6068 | 34.5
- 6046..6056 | 35.6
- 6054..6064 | 37.56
